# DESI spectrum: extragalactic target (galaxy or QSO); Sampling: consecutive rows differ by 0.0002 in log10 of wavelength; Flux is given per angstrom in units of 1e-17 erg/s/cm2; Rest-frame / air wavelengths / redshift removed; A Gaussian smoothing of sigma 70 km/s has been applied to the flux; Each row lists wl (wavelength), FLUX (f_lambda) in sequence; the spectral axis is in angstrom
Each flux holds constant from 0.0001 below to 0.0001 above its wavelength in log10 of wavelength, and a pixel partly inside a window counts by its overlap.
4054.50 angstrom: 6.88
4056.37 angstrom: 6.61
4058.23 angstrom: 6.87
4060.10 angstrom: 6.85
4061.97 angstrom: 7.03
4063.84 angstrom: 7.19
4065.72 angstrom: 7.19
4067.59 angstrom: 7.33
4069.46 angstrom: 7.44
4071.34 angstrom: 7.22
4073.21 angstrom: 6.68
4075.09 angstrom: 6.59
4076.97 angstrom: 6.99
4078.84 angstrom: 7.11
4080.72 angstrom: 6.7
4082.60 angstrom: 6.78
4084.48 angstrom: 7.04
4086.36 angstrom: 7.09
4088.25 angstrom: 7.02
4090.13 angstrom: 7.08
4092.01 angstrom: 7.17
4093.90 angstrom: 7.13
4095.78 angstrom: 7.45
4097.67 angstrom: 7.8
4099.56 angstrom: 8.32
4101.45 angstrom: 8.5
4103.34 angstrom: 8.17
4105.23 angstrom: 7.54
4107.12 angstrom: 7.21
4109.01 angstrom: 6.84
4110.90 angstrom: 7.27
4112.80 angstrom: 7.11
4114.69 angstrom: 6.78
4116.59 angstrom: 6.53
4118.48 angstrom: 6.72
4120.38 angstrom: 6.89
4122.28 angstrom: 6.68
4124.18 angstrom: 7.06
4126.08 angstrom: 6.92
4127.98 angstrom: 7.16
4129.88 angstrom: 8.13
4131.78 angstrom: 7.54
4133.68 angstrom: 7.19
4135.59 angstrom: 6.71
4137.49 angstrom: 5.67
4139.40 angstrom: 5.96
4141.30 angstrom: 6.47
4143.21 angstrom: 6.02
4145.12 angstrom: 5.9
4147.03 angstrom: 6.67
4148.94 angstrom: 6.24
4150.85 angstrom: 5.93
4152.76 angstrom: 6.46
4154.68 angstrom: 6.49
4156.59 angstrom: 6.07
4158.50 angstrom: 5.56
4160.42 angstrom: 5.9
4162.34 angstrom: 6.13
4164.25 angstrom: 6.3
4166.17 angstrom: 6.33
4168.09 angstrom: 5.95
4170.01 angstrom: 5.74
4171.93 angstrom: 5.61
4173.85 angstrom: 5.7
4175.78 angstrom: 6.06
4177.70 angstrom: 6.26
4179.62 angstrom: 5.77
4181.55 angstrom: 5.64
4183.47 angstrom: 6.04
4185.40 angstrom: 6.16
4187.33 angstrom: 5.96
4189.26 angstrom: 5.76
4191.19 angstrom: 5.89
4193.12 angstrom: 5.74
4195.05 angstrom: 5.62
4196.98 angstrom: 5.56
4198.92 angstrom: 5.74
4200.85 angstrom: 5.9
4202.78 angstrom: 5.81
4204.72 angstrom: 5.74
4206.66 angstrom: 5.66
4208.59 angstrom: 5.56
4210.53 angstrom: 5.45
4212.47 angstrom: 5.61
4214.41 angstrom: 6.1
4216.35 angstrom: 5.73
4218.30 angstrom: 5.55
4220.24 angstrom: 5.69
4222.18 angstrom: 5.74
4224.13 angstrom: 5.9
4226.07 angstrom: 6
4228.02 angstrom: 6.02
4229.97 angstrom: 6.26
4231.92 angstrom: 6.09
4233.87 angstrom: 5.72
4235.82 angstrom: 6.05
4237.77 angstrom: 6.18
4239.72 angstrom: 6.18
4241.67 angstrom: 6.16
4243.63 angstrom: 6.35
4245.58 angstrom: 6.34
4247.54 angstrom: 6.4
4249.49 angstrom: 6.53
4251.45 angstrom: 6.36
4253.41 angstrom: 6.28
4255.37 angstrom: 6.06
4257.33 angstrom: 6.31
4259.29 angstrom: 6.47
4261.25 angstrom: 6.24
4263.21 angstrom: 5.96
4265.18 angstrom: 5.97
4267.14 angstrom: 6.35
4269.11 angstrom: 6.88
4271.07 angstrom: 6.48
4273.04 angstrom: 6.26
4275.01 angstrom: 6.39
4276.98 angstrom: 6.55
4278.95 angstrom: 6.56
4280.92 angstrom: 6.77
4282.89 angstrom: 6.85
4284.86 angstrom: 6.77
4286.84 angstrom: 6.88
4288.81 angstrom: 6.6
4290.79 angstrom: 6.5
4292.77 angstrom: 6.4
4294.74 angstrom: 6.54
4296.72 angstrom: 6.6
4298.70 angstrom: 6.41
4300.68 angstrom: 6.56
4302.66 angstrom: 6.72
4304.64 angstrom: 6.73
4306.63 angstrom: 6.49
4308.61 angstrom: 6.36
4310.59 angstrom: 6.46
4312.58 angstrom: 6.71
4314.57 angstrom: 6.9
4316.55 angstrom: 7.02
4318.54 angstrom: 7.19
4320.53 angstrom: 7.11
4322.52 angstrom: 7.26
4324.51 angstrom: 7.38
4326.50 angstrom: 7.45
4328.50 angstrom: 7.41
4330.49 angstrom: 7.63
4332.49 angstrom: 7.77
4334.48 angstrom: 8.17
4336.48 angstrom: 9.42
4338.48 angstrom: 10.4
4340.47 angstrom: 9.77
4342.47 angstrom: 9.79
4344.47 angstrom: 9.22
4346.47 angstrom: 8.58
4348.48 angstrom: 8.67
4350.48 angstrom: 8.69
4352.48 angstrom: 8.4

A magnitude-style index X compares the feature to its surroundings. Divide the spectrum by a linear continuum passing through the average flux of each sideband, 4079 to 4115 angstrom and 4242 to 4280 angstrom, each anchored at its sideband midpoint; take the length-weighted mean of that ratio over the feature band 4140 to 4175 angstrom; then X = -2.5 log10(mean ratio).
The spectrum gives 0.147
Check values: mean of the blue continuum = 7.32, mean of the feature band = 6.08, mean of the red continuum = 6.35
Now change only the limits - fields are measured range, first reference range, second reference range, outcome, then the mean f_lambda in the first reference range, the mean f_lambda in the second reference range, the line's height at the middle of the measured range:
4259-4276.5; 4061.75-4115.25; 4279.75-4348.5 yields 0.16 mag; 7.24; 7.4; 7.37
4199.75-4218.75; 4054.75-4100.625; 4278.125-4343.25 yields 0.25 mag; 7.11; 7.26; 7.19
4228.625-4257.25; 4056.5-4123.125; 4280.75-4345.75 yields 0.17 mag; 7.15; 7.36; 7.29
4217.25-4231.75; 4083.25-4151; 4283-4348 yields 0.22 mag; 7.01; 7.42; 7.23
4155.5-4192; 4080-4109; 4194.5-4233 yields 0.07 mag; 7.39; 5.79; 6.32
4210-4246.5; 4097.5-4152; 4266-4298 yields 0.13 mag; 6.95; 6.58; 6.71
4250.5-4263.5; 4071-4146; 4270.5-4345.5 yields 0.15 mag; 7.03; 7.23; 7.18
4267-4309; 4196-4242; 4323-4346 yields 0.14 mag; 5.85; 8.56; 7.46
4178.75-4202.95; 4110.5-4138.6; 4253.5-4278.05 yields 0.15 mag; 6.94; 6.33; 6.65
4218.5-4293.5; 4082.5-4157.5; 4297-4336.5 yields 0.12 mag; 6.94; 7.09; 7.05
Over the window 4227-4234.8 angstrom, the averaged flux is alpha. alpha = 6.02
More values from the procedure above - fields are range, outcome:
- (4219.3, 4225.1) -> 5.78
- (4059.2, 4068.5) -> 7.12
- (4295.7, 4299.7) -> 6.5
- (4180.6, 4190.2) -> 5.91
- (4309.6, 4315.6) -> 6.69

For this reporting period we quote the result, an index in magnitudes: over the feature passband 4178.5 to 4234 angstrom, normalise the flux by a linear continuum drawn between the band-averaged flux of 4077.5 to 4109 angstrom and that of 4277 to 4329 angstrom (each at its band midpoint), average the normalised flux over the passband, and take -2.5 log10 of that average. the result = 0.21 mag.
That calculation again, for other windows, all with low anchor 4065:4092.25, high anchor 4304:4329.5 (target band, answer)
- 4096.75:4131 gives -0.045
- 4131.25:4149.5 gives 0.096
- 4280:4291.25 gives 0.037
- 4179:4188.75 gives 0.184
